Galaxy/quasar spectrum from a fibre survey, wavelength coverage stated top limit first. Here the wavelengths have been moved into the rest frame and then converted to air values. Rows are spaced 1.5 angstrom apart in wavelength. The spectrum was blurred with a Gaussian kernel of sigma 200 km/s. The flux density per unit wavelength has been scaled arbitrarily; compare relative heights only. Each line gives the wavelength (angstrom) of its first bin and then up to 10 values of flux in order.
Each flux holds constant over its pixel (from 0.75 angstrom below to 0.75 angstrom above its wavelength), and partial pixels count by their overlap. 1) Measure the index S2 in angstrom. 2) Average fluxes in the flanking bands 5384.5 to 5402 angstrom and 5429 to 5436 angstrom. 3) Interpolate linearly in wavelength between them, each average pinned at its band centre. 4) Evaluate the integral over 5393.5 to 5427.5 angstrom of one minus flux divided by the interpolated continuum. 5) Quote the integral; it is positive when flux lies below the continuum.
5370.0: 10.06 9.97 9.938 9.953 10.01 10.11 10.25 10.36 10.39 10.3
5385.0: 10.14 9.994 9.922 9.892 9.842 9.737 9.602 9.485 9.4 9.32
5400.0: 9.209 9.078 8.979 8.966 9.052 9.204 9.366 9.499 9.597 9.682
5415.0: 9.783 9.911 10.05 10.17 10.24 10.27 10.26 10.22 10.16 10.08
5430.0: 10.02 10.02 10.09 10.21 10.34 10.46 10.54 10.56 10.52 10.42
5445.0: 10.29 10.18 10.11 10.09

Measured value 0.8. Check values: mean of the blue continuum 9.64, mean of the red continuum 10.1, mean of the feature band 9.63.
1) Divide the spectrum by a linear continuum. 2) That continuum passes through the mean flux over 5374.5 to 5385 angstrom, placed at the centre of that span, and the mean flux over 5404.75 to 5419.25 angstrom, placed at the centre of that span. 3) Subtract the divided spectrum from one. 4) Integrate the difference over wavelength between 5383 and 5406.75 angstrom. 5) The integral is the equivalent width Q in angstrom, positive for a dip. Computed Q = 0.9 angstrom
